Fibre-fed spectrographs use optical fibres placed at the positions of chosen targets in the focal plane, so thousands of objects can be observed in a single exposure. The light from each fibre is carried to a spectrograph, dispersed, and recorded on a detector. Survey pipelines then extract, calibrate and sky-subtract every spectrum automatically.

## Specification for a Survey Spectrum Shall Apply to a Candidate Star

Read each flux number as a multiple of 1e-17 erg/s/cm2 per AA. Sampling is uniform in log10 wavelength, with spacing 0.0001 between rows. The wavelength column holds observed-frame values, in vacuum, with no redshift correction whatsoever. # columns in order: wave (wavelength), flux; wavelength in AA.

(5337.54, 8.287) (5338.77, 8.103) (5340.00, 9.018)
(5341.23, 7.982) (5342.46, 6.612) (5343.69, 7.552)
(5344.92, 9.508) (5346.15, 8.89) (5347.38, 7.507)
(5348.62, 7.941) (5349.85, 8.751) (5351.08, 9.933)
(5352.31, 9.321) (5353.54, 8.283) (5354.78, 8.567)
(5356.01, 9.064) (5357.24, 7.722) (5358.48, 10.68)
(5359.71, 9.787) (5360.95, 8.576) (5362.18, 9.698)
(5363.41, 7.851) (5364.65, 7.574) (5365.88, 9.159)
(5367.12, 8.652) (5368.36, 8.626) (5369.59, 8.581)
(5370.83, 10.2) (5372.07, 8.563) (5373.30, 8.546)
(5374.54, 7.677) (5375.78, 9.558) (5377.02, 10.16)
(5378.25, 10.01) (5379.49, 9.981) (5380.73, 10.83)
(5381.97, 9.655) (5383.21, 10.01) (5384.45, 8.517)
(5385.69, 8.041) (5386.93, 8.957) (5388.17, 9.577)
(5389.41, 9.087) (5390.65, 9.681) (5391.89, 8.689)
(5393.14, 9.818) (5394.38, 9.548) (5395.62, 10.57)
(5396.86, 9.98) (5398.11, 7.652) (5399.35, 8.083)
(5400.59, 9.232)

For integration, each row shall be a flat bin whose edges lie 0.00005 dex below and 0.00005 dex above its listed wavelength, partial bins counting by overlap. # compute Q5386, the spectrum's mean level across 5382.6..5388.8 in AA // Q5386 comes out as 9.02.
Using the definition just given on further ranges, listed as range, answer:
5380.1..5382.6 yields 10.2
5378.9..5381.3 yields 10.4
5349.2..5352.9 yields 9.34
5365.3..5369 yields 8.8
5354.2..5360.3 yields 9.17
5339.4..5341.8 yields 8.51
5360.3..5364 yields 8.73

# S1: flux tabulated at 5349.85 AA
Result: 8.751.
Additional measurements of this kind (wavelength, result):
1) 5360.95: 8.576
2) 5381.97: 9.655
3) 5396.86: 9.98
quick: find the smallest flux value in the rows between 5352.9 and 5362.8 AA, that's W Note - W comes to 7.722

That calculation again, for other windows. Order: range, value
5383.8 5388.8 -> 8.041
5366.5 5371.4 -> 8.581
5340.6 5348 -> 6.612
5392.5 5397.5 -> 9.548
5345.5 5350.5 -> 7.507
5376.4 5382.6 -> 9.655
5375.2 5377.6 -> 9.558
